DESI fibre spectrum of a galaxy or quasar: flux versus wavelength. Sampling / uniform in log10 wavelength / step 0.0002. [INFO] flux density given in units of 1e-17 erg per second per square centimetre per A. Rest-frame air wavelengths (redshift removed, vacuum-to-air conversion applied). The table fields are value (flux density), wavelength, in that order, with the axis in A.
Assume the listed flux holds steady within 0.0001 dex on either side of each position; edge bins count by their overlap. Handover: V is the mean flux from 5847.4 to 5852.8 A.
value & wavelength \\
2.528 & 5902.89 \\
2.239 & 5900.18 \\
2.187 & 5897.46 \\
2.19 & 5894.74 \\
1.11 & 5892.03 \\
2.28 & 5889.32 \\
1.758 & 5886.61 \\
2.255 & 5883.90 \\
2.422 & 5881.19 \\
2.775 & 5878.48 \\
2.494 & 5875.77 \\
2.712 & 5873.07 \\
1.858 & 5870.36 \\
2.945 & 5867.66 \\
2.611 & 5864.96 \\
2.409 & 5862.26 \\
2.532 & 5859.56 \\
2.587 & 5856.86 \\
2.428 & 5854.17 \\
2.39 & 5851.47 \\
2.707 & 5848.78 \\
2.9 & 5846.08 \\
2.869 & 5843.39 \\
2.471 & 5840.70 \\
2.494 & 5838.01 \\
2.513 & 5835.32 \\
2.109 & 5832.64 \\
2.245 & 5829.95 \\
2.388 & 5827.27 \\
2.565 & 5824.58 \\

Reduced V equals 2.55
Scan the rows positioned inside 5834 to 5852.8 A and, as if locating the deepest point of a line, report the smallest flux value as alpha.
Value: 2.39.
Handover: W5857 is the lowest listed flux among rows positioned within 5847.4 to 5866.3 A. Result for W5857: 2.39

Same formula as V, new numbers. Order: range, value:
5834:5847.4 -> 2.65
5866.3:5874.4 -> 2.5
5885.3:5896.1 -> 1.84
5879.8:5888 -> 2.15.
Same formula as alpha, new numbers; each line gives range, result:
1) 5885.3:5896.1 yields 1.11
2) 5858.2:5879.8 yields 1.858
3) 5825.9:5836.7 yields 2.109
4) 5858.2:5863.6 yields 2.409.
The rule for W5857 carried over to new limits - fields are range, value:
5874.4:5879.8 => 2.494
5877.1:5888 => 1.758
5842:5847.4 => 2.869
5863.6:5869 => 2.611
